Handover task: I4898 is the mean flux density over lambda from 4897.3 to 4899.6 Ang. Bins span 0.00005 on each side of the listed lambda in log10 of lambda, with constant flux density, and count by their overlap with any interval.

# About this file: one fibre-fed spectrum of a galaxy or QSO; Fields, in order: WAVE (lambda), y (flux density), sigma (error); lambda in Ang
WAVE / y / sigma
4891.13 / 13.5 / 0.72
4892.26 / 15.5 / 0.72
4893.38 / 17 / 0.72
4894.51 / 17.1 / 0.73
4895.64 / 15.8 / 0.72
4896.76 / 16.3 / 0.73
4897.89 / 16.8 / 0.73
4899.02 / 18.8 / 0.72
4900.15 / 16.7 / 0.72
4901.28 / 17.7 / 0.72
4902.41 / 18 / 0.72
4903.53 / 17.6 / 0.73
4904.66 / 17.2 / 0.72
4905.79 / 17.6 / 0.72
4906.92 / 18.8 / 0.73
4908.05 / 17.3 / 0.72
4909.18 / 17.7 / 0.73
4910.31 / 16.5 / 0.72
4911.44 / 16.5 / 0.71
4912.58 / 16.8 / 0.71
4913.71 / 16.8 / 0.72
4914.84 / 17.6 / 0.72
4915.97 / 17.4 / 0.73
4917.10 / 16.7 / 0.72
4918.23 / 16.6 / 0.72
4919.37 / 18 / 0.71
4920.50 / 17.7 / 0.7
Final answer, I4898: 17.7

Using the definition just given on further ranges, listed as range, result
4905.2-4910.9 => 17.6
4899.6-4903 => 17.5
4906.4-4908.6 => 18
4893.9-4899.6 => 16.9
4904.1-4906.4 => 17.4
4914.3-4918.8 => 17.1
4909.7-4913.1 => 16.6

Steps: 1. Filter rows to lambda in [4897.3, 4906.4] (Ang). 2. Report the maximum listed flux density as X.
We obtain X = 18.8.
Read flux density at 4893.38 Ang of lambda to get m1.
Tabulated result 17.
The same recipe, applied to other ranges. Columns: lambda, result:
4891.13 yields 13.5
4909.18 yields 17.7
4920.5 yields 17.7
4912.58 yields 16.8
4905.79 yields 17.6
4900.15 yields 16.7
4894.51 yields 17.1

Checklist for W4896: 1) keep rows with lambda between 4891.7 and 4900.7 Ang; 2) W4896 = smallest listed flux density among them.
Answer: 15.5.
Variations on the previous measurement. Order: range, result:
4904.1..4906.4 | 17.2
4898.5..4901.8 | 16.7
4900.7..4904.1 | 17.6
